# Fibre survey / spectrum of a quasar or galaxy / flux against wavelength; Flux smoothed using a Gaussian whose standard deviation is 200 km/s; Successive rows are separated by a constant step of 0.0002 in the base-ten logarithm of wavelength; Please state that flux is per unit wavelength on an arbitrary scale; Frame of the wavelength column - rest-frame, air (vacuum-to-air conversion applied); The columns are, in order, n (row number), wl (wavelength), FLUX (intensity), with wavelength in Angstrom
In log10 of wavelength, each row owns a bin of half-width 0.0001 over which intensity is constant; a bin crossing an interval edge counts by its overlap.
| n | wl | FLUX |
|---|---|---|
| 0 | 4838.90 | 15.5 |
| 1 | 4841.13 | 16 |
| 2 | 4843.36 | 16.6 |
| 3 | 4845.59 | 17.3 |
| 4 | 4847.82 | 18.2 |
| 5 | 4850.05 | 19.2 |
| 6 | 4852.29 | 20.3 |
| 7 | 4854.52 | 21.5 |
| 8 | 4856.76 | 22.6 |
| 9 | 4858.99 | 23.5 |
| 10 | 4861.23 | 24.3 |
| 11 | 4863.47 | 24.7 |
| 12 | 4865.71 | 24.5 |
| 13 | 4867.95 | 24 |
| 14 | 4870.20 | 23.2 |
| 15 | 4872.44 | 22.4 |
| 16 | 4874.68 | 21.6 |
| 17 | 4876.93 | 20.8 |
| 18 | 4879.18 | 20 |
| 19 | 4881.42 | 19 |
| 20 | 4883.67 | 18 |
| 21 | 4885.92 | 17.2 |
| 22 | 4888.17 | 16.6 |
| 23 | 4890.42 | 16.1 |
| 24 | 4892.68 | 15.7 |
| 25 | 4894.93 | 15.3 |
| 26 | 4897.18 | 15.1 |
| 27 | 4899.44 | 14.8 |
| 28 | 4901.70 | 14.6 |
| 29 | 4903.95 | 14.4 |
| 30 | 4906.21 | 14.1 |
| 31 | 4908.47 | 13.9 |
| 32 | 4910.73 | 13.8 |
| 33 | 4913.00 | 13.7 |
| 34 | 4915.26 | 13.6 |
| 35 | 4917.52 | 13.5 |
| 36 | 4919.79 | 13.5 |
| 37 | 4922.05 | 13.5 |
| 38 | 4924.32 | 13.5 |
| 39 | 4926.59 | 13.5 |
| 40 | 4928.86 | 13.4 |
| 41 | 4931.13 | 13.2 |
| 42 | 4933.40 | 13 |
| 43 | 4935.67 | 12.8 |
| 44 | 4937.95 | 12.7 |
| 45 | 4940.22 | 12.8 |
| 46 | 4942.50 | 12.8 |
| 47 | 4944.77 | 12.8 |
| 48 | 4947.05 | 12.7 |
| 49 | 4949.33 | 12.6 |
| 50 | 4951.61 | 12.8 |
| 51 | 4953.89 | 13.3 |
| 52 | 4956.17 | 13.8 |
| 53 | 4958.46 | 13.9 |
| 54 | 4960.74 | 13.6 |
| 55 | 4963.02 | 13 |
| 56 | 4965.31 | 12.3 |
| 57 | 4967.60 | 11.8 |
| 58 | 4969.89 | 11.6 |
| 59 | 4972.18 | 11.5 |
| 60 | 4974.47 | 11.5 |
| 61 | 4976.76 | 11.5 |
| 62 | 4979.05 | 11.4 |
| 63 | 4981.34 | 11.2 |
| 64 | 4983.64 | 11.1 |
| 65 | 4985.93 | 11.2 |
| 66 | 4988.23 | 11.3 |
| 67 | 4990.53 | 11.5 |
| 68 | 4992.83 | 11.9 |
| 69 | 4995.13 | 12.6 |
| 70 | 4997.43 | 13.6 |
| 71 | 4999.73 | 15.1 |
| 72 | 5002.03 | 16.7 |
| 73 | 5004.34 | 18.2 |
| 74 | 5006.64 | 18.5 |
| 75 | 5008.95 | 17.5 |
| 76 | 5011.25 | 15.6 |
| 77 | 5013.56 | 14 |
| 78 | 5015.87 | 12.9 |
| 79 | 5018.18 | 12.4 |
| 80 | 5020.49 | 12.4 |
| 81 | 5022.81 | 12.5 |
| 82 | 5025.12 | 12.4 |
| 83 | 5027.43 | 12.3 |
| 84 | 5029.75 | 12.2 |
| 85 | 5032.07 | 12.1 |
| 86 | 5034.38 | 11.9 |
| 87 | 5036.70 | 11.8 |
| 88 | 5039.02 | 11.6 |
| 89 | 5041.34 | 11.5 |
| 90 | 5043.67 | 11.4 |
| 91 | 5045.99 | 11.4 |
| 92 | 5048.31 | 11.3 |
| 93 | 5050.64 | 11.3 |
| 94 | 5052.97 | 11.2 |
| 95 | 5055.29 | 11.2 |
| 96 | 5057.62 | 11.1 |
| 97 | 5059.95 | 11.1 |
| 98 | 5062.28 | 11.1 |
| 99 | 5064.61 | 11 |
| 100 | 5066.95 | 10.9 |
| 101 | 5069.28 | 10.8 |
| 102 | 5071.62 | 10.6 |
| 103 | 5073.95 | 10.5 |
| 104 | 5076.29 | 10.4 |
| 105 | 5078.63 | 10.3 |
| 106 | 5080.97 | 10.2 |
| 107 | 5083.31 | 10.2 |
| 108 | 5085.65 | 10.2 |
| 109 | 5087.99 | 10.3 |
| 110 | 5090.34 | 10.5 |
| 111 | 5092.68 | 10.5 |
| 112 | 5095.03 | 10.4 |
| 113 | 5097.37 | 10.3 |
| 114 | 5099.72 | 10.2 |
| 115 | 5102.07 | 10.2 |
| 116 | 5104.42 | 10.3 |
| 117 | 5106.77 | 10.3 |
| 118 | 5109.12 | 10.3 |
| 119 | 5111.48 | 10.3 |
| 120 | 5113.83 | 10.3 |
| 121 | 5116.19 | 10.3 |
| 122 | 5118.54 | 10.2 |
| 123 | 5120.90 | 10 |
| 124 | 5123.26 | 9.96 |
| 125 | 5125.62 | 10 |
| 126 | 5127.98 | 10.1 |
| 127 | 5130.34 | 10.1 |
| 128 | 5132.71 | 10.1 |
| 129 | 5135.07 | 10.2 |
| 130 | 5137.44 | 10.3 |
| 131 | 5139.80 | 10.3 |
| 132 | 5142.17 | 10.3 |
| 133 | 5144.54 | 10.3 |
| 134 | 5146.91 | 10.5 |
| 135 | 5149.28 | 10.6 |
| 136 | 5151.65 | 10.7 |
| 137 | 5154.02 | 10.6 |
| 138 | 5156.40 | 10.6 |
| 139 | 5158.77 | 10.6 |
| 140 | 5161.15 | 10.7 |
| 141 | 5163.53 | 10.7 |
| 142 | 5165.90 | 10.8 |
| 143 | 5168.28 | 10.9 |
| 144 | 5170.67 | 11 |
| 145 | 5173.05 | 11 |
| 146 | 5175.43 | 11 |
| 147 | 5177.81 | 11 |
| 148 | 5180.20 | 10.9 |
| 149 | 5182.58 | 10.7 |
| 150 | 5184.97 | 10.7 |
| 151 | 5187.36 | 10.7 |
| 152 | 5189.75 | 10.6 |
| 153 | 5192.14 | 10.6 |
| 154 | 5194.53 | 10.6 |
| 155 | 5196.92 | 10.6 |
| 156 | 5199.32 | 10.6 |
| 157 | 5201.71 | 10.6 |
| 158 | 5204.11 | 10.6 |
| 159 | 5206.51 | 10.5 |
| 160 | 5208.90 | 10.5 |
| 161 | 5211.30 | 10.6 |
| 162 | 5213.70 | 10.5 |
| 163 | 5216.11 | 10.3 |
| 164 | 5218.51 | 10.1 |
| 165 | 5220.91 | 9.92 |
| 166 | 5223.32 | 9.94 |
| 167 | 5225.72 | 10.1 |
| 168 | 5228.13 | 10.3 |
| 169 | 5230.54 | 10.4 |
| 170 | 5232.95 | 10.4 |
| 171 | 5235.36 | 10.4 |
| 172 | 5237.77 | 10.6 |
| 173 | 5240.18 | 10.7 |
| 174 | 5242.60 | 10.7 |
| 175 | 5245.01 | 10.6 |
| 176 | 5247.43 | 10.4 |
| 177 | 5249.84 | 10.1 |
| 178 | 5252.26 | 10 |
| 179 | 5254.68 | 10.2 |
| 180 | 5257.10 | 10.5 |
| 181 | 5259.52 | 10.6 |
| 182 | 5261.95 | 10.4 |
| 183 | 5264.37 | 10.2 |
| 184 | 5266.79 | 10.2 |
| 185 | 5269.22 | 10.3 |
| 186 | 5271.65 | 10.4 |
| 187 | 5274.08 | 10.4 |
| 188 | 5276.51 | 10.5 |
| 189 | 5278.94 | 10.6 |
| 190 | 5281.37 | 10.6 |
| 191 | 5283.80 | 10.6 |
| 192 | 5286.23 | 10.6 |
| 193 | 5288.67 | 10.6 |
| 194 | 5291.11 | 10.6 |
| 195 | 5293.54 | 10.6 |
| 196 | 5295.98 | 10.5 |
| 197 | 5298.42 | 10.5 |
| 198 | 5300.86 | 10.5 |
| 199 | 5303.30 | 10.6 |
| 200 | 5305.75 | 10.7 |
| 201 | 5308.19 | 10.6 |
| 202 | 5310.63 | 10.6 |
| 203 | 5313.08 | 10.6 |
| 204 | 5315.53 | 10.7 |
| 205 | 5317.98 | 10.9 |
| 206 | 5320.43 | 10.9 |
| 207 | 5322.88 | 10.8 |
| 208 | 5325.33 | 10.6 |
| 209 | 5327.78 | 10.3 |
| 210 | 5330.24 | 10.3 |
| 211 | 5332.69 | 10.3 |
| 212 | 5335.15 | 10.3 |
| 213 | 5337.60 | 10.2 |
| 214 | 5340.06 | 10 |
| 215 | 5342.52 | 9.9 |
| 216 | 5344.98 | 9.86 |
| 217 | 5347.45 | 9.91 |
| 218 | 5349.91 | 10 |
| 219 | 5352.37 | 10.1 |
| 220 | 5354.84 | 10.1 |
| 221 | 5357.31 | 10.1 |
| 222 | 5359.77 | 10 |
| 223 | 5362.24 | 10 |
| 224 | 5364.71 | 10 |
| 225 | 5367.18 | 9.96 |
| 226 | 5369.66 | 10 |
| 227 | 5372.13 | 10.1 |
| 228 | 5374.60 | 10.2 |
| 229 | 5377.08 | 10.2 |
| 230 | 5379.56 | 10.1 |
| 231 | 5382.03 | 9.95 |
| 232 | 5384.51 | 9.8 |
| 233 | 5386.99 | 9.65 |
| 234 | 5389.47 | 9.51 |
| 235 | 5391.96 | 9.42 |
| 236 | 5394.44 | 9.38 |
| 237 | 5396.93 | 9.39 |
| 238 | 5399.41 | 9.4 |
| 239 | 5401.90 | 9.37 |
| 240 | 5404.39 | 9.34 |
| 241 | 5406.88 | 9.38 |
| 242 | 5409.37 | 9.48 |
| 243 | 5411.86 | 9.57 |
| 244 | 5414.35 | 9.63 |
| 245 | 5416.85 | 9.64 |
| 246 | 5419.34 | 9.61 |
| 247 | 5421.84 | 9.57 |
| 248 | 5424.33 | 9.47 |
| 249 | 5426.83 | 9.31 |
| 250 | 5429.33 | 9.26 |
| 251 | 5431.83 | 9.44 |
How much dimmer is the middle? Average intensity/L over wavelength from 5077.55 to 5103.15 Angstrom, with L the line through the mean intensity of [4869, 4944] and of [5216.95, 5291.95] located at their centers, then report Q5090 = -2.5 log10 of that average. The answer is 0.24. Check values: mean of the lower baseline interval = 15.5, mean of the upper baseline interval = 10.4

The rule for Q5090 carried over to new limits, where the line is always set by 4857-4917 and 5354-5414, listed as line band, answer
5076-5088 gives 0.41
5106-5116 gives 0.37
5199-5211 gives 0.21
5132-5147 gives 0.33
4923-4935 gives 0.30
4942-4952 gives 0.33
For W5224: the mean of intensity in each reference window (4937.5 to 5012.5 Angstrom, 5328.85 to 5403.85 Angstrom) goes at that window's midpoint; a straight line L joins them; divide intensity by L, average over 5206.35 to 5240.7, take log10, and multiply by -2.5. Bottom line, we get 0.08 mag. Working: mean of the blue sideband 13.2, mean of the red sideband 9.91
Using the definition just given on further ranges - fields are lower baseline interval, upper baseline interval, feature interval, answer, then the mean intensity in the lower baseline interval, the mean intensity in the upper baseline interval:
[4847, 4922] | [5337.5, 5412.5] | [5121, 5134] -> 0.364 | 18.2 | 9.81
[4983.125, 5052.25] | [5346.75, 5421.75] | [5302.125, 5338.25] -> -0.024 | 13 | 9.77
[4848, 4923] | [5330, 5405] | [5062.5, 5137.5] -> 0.366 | 18.1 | 9.9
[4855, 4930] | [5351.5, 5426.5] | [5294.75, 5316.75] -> 0.046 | 17.5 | 9.74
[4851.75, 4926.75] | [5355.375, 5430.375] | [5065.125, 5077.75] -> 0.366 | 17.9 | 9.7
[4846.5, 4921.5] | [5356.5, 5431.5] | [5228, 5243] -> 0.176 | 18.2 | 9.69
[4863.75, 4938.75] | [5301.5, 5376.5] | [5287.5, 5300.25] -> 0.035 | 16.3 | 10.3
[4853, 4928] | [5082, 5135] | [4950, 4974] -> 0.200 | 17.8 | 10.2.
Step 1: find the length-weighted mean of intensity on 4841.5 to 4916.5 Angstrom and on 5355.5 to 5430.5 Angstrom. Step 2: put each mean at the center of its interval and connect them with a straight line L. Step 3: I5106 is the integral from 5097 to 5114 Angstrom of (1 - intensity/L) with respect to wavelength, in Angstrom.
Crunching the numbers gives 5.0 Angstrom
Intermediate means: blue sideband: 18.5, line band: 10.3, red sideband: 9.7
